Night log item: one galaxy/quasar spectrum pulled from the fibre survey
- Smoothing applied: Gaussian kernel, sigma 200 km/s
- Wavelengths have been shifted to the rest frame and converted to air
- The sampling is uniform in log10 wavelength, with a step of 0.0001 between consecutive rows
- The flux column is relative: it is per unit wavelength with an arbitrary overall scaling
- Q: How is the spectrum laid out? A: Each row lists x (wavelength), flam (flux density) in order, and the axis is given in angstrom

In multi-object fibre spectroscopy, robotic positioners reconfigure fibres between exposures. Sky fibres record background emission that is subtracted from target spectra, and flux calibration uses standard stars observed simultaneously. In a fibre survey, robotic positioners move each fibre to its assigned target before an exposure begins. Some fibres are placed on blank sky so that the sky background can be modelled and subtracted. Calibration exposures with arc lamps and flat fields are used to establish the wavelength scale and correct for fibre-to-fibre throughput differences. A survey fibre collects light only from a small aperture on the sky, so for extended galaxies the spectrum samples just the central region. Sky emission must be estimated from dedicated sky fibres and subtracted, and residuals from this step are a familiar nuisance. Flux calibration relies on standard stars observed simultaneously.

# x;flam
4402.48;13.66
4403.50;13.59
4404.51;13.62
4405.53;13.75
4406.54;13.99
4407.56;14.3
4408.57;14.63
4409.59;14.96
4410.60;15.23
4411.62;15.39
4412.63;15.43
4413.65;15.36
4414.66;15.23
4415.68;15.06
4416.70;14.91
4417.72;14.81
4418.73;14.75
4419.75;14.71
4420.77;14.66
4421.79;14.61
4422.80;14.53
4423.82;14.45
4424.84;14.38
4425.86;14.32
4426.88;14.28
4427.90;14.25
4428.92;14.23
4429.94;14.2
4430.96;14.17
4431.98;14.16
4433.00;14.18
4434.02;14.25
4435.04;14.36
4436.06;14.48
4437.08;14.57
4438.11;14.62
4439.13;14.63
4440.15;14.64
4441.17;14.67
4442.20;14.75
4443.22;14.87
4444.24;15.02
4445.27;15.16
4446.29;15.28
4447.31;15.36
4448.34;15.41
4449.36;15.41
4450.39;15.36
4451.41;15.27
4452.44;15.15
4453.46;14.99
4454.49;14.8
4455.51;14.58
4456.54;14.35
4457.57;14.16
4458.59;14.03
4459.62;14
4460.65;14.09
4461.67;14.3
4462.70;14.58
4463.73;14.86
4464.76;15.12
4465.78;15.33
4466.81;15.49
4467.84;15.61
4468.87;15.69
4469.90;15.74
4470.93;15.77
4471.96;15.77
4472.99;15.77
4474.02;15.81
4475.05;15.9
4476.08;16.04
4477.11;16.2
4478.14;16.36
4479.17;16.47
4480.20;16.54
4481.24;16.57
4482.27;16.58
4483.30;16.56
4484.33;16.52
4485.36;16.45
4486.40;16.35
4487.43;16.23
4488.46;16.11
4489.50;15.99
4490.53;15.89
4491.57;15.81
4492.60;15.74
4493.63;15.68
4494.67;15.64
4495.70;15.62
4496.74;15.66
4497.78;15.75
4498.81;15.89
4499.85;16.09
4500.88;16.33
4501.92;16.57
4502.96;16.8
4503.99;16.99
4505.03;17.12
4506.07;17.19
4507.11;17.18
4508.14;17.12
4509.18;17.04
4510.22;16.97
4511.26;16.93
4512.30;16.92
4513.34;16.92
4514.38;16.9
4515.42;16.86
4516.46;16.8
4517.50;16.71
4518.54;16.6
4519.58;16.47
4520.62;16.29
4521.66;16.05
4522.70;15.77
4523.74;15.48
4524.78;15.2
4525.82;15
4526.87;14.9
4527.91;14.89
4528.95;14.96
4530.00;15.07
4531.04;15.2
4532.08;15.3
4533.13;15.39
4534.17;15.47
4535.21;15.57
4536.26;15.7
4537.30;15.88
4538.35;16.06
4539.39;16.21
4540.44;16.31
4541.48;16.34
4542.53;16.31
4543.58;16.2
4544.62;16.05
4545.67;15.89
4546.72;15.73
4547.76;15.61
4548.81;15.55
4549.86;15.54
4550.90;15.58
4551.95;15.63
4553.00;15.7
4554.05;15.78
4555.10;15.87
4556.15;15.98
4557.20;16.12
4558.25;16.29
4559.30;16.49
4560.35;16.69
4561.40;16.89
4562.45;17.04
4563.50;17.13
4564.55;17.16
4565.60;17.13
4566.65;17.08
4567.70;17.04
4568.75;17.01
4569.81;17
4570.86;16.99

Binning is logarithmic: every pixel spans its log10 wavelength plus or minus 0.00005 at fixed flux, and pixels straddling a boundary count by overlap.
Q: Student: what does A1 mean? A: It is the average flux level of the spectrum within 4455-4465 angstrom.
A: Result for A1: 14.4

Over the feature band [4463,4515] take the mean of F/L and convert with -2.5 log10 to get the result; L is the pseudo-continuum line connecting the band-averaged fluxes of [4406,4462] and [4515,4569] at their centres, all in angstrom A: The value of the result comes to -0.06 mag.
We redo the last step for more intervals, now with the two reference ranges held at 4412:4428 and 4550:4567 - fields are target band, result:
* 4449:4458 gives 0.02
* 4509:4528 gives -0.02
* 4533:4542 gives 0.02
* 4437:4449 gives 0.01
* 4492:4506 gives -0.03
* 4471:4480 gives -0.04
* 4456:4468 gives 0.05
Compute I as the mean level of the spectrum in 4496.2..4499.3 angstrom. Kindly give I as 15.7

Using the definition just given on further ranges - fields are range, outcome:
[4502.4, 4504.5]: 16.9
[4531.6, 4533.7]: 15.3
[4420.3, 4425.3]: 14.5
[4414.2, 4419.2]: 14.9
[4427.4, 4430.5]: 14.2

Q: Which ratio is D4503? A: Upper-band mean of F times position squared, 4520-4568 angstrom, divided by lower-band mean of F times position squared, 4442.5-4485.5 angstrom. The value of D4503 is 1.1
